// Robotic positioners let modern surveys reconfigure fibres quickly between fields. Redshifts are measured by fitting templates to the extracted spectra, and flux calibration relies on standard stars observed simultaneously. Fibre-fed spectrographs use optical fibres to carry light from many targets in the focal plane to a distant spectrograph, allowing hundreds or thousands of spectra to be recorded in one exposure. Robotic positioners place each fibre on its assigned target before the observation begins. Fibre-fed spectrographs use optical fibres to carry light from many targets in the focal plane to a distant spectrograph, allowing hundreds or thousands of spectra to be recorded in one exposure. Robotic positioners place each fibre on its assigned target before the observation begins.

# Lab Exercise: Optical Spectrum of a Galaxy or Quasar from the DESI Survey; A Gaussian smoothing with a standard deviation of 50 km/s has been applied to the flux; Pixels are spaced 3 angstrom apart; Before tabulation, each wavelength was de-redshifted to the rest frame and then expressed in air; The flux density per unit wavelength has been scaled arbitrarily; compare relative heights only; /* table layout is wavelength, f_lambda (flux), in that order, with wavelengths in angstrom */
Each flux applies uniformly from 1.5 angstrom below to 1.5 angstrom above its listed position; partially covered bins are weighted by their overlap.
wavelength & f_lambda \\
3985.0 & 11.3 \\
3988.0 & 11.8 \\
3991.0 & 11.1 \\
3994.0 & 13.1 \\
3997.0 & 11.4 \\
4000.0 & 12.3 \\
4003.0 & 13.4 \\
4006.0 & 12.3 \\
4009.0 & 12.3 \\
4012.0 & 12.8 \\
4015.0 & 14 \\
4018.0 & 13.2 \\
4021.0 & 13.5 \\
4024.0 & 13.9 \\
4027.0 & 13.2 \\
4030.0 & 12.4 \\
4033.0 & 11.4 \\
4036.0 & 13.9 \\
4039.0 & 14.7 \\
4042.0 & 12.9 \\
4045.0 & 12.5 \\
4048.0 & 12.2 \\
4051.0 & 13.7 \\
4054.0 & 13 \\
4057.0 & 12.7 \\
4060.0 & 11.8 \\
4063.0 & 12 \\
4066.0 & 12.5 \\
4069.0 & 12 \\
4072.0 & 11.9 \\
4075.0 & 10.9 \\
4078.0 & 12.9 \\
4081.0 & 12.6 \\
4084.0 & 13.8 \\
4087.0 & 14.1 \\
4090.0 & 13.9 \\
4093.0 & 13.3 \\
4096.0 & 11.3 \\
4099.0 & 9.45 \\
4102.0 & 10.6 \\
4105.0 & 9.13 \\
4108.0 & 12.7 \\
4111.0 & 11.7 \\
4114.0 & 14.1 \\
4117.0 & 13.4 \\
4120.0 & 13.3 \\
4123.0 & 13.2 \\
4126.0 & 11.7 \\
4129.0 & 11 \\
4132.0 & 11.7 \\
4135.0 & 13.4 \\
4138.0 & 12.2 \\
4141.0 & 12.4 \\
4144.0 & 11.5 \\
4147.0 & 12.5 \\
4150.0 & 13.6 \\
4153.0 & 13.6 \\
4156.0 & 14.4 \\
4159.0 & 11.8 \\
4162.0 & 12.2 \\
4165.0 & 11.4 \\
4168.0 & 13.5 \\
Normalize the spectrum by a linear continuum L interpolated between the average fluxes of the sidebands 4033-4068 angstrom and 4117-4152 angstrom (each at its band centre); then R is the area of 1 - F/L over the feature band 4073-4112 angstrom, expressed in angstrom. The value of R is 1.90 angstrom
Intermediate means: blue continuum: 12.8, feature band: 12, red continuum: 12.5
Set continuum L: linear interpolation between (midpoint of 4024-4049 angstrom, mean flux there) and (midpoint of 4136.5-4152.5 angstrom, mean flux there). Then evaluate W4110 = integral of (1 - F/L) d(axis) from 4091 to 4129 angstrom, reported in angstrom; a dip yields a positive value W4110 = 2.0 angstrom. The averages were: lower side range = 13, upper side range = 12.5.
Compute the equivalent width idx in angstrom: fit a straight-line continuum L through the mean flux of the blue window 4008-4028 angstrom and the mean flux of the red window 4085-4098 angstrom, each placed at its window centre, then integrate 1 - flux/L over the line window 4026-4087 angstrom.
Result 2.22 angstrom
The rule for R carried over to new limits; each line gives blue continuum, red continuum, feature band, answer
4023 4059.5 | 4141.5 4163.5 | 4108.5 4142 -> 0.7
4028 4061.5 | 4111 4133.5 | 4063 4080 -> 0.9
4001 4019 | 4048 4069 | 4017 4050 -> -0.8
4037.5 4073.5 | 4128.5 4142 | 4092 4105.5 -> 1.8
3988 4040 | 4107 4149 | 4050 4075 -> 0.7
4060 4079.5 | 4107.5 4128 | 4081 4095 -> -1.4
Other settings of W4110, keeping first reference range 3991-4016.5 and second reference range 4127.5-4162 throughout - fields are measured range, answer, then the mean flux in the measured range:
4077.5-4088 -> -0.7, 13.4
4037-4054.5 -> -0.8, 13.2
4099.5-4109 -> 1.5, 10.6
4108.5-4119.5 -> -0.4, 13.1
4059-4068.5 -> 0.4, 12.1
